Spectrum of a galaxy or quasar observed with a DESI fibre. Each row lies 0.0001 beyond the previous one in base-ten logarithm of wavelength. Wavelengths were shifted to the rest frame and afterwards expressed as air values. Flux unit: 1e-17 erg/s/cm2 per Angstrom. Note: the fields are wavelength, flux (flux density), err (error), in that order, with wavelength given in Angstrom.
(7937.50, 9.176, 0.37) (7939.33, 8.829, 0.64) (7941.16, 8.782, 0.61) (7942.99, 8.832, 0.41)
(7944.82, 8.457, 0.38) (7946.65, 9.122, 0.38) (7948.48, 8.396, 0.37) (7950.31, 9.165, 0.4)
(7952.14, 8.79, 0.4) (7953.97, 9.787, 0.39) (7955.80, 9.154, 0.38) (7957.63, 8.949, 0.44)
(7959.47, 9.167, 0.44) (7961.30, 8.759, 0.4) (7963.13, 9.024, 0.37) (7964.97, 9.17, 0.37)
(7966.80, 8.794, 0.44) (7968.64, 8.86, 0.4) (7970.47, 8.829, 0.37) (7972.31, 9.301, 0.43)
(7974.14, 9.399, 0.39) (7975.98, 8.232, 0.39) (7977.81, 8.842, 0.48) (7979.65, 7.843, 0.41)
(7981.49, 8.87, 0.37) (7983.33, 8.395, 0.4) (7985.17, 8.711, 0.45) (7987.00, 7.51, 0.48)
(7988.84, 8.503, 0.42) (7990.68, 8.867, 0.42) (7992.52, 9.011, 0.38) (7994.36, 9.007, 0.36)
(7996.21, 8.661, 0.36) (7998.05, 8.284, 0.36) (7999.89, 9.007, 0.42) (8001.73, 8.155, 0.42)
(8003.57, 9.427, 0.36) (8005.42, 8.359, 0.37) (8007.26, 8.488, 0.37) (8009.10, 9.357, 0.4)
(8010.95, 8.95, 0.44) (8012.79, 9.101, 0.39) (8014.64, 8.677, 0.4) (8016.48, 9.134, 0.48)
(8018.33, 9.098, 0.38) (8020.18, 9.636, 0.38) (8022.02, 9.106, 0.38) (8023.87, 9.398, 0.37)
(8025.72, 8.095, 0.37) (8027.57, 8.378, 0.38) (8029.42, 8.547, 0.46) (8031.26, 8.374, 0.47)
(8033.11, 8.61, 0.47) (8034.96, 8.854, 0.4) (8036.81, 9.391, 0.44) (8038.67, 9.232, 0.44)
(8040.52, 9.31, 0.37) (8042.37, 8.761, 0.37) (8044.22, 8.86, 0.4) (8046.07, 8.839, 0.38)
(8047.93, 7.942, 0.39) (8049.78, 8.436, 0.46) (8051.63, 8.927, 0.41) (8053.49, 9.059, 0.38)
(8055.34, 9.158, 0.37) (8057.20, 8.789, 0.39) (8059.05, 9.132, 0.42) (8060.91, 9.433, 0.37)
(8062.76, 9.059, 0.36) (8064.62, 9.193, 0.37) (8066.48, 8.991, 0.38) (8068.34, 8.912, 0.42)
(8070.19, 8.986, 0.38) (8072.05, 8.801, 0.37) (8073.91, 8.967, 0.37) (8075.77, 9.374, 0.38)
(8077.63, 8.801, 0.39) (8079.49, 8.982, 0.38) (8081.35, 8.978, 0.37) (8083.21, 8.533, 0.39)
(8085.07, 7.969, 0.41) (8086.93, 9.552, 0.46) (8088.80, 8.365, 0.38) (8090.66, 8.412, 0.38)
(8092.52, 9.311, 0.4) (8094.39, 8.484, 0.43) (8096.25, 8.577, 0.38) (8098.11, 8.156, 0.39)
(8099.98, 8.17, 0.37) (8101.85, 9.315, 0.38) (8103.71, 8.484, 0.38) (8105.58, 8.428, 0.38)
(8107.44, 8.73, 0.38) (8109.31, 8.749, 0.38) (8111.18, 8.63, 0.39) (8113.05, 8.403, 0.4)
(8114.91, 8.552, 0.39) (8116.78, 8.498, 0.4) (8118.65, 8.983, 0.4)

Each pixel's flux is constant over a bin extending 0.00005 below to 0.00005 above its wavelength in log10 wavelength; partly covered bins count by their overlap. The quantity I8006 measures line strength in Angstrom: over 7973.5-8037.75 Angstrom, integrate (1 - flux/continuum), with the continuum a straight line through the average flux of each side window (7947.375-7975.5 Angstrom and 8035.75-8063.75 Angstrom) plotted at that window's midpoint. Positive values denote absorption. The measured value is 1.7 Angstrom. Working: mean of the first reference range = 9.02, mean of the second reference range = 8.95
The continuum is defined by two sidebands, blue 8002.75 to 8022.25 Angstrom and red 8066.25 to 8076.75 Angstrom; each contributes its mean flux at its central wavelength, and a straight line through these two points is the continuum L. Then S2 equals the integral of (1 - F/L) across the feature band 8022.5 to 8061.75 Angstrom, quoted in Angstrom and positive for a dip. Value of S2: 0.8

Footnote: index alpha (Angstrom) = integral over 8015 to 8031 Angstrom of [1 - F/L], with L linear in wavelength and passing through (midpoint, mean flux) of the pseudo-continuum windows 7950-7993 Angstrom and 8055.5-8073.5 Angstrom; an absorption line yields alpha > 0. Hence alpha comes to 0.1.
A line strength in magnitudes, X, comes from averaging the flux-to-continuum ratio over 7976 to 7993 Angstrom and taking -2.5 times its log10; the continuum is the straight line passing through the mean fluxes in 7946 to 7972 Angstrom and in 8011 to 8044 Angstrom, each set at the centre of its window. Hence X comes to 0.06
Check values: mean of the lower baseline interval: 9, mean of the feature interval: 8.48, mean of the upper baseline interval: 8.92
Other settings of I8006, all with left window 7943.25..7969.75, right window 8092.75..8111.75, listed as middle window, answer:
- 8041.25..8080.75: -1.02 Angstrom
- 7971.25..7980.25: 0.16 Angstrom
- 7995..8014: 0.14 Angstrom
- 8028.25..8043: -0.19 Angstrom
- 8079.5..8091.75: -0.04 Angstrom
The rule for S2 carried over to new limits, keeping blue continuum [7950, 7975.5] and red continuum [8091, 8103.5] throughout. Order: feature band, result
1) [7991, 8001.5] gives 0.2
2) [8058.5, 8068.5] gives -0.4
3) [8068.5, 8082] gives -0.4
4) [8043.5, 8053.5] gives 0.2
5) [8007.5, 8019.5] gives -0.2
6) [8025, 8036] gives 0.4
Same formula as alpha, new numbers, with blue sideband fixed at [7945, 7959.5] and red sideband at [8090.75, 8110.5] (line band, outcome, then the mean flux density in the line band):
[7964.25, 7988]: 0.8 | 8.67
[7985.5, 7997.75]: 0.5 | 8.58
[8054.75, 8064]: -0.4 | 9.11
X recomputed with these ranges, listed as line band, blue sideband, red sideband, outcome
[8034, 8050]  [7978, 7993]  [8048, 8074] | 0.00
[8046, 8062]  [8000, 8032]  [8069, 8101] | -0.01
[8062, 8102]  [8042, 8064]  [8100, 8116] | -0.01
